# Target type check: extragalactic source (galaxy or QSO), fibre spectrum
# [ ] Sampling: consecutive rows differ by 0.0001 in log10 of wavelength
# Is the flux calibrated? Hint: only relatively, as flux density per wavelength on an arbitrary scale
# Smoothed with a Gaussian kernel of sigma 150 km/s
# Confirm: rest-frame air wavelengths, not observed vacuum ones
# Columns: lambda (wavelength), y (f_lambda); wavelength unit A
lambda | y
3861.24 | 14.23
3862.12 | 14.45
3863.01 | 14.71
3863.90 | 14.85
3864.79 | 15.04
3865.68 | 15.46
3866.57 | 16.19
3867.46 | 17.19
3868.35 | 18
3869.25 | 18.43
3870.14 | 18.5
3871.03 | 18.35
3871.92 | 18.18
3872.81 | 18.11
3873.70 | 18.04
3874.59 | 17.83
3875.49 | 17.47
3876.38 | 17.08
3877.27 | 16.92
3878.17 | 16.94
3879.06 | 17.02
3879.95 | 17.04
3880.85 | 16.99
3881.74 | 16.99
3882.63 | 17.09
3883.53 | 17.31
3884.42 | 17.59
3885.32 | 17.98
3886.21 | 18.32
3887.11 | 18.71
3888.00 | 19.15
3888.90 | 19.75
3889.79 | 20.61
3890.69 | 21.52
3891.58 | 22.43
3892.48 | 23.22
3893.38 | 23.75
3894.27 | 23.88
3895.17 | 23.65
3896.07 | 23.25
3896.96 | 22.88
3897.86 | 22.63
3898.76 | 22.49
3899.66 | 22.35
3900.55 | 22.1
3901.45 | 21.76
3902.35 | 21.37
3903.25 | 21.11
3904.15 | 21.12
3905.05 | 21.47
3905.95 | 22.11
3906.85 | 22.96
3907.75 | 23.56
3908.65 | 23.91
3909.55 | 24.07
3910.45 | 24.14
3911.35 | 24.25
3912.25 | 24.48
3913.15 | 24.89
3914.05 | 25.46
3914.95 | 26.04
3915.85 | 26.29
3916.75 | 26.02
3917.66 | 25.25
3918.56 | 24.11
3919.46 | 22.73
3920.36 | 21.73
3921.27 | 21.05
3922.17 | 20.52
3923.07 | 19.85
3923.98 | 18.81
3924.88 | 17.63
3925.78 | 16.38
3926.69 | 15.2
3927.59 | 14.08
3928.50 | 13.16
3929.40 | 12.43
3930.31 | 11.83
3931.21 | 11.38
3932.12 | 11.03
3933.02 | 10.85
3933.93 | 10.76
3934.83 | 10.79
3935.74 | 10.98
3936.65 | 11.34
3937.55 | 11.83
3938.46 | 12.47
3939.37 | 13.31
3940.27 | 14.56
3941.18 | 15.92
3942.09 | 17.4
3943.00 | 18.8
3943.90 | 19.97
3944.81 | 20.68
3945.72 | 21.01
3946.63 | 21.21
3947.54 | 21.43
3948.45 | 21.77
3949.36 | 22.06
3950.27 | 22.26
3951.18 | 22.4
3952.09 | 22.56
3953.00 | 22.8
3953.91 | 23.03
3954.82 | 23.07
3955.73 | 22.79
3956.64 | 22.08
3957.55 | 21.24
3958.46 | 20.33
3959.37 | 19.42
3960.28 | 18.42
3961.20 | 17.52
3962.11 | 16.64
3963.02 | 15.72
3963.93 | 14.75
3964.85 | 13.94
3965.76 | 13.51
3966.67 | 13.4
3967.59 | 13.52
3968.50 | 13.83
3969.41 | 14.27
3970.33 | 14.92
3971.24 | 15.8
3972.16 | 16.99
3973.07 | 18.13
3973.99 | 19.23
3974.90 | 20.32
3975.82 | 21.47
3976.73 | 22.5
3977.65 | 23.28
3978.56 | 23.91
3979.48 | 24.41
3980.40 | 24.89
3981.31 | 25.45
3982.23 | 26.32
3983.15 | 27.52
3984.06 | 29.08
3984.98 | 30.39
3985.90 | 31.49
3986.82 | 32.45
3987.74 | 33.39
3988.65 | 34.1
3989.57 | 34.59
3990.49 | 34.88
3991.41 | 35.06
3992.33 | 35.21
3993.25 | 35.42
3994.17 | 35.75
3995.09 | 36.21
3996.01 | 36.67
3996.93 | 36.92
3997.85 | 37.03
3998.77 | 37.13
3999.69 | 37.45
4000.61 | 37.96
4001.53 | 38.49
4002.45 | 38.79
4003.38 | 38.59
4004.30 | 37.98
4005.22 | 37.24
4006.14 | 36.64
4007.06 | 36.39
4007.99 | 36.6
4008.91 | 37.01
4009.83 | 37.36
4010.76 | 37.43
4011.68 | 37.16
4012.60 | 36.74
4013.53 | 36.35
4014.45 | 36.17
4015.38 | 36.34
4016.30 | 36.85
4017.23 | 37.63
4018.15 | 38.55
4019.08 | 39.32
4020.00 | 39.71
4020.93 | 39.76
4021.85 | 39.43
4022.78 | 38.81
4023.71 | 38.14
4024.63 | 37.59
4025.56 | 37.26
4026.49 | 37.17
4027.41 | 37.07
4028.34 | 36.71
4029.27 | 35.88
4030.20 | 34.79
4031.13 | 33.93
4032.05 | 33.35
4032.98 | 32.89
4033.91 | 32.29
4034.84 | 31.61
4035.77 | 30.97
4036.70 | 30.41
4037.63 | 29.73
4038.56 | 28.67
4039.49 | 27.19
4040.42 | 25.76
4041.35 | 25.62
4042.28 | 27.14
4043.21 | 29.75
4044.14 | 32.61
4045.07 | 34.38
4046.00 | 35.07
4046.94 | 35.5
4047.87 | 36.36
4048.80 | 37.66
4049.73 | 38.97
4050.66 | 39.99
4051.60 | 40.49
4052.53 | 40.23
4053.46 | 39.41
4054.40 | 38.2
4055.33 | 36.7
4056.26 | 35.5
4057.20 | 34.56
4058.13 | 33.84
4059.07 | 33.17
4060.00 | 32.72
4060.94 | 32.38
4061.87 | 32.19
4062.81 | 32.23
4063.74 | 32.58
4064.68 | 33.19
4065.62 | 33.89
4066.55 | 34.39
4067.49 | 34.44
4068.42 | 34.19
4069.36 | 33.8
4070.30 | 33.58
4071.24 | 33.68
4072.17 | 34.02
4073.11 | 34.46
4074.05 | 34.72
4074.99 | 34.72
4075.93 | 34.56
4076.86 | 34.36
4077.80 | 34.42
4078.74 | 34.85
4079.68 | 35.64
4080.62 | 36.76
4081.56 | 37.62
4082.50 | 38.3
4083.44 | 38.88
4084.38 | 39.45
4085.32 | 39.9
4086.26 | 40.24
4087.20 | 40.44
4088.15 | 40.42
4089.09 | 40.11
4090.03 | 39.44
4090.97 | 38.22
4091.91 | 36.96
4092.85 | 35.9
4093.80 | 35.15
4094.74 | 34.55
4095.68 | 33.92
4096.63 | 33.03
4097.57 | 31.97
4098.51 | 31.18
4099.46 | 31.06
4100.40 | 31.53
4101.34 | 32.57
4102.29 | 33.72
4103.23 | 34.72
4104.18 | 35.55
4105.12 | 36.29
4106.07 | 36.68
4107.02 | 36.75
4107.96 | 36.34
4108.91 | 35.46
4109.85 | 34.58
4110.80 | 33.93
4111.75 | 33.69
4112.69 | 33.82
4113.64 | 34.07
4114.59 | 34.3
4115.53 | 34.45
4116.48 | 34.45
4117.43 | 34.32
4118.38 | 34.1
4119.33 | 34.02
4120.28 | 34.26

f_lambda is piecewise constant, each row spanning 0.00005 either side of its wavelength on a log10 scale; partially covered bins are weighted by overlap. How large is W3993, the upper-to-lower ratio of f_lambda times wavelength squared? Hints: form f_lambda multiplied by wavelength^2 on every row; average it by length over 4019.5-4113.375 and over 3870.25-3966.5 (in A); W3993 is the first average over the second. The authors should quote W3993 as 2.0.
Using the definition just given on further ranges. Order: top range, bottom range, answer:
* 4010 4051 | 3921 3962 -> 2.08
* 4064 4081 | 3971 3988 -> 1.46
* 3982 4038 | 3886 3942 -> 1.91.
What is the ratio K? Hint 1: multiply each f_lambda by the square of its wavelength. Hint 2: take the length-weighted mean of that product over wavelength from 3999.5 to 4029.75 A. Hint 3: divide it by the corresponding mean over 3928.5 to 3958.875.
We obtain 2.23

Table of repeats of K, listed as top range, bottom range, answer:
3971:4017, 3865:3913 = 1.69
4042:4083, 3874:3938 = 1.94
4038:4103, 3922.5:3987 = 1.98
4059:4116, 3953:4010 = 1.37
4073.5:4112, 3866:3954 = 2.03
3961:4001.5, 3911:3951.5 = 1.46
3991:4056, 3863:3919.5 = 1.86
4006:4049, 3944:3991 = 1.63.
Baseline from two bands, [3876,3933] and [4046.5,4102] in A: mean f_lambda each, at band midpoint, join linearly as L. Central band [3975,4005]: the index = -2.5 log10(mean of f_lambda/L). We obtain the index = -0.148 mag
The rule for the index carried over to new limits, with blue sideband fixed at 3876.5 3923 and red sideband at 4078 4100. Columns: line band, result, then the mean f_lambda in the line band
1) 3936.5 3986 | 0.32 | 19.7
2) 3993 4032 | -0.22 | 37.2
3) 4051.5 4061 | -0.06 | 36.1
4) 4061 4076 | 0.04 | 33.7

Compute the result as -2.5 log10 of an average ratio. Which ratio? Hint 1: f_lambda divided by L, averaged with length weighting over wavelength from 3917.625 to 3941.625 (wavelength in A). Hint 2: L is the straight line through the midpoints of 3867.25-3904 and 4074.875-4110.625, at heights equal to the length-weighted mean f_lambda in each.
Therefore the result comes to 0.44 mag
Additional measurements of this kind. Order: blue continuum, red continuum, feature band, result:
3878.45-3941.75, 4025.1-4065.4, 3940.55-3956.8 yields 0.12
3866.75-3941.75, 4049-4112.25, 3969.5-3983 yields 0.22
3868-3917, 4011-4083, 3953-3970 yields 0.46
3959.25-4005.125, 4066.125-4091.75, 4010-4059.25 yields -0.11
